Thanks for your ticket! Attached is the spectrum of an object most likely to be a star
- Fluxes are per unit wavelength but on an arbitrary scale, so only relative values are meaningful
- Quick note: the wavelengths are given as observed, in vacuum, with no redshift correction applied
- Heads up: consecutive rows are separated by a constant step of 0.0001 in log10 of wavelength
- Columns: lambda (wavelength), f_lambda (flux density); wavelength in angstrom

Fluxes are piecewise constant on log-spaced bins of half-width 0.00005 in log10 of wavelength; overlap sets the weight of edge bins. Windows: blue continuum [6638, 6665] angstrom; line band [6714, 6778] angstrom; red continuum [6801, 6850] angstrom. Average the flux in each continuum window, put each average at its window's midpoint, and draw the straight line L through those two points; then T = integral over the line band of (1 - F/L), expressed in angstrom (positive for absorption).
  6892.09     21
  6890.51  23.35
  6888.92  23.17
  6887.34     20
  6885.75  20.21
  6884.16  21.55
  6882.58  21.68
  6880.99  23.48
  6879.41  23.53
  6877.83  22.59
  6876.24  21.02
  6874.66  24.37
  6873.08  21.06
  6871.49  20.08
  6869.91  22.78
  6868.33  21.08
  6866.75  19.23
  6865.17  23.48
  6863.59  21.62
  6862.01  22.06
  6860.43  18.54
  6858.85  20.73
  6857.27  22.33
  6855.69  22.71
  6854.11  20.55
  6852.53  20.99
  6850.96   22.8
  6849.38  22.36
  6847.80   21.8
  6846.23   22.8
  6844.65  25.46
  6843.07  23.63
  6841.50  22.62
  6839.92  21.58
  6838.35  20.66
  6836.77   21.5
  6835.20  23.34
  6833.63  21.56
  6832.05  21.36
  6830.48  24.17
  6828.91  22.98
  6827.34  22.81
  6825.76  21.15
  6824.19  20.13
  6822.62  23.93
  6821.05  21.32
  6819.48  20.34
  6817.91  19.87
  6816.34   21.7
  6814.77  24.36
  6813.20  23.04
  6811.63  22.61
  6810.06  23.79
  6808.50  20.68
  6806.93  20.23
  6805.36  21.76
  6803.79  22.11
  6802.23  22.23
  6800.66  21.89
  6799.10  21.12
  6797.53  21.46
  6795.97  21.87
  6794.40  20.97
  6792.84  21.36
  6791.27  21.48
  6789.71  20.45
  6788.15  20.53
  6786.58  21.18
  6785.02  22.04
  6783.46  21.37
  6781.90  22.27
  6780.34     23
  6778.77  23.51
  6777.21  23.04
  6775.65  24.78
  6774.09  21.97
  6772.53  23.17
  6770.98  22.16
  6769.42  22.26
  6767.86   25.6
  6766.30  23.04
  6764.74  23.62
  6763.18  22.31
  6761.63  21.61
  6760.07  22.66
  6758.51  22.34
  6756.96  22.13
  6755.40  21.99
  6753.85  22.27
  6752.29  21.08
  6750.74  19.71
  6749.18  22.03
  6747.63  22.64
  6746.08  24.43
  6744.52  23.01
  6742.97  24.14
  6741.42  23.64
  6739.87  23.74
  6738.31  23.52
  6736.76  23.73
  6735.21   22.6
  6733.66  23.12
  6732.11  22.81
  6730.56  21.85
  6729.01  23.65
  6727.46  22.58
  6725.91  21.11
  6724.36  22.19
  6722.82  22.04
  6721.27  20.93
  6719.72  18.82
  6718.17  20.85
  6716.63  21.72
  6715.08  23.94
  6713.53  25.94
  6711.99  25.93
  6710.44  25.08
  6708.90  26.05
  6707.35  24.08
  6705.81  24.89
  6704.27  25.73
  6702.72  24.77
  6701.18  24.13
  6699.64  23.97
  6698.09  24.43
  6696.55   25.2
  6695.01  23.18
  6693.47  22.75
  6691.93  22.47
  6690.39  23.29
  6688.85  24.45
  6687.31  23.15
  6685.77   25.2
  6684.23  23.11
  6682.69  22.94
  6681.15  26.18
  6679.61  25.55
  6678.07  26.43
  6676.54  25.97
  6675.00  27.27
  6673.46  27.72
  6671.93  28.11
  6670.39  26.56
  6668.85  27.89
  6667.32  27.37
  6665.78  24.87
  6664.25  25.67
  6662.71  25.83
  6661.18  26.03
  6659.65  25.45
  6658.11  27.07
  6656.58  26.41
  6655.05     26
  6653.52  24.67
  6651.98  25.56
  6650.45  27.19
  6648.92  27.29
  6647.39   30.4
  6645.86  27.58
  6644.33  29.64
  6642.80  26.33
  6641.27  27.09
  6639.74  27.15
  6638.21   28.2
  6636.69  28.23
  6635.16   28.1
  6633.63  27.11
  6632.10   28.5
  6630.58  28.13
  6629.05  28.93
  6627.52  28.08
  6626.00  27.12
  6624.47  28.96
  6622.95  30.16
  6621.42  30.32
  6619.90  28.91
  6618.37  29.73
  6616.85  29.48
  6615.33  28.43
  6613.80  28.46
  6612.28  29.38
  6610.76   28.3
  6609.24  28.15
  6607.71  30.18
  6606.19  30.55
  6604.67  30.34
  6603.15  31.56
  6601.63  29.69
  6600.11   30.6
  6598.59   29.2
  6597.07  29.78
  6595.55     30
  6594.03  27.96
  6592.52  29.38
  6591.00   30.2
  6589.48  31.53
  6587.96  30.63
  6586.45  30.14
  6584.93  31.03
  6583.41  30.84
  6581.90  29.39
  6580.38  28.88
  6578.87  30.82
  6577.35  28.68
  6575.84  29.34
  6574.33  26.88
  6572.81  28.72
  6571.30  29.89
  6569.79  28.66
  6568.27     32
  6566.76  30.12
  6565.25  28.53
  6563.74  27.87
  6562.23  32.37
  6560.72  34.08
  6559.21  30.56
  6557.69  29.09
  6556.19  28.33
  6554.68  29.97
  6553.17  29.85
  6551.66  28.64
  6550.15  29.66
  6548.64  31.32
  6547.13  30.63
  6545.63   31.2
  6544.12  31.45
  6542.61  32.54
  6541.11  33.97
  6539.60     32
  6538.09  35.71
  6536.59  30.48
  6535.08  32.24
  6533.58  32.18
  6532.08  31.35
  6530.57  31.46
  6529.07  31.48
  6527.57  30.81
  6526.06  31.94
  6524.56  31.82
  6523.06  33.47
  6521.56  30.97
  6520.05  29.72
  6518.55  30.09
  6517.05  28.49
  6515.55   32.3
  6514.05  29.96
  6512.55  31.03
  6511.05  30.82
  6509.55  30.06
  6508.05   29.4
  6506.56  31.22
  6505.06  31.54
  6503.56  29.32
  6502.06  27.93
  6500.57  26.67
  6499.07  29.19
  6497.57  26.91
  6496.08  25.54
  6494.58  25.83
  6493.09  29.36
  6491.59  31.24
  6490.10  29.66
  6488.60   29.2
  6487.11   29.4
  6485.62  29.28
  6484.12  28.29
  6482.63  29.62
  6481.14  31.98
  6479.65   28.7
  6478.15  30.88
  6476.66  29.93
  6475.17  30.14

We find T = 4.5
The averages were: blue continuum 26.8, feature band 22.6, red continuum 22.2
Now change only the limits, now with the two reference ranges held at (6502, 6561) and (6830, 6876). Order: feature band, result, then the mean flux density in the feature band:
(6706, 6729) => 2.45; 23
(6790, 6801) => 1.02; 21.4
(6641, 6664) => 0.65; 26.8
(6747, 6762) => 1.74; 21.8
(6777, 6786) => 0.56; 22.5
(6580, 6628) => -1.11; 29.6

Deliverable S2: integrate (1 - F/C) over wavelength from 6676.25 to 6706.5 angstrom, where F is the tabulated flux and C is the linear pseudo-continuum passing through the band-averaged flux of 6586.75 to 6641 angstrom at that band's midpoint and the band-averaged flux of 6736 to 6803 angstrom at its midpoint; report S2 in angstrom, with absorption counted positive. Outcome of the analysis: 1.7 angstrom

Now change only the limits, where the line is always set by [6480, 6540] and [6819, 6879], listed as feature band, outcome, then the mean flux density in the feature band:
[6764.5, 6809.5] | 2.6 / 22.1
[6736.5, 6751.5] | 0.9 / 23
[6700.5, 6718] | 0.5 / 24.6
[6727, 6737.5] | 0.8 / 22.9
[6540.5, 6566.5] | -1.2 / 30.6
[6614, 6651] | -1.5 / 28.4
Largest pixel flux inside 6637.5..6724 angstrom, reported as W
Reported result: 30.4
